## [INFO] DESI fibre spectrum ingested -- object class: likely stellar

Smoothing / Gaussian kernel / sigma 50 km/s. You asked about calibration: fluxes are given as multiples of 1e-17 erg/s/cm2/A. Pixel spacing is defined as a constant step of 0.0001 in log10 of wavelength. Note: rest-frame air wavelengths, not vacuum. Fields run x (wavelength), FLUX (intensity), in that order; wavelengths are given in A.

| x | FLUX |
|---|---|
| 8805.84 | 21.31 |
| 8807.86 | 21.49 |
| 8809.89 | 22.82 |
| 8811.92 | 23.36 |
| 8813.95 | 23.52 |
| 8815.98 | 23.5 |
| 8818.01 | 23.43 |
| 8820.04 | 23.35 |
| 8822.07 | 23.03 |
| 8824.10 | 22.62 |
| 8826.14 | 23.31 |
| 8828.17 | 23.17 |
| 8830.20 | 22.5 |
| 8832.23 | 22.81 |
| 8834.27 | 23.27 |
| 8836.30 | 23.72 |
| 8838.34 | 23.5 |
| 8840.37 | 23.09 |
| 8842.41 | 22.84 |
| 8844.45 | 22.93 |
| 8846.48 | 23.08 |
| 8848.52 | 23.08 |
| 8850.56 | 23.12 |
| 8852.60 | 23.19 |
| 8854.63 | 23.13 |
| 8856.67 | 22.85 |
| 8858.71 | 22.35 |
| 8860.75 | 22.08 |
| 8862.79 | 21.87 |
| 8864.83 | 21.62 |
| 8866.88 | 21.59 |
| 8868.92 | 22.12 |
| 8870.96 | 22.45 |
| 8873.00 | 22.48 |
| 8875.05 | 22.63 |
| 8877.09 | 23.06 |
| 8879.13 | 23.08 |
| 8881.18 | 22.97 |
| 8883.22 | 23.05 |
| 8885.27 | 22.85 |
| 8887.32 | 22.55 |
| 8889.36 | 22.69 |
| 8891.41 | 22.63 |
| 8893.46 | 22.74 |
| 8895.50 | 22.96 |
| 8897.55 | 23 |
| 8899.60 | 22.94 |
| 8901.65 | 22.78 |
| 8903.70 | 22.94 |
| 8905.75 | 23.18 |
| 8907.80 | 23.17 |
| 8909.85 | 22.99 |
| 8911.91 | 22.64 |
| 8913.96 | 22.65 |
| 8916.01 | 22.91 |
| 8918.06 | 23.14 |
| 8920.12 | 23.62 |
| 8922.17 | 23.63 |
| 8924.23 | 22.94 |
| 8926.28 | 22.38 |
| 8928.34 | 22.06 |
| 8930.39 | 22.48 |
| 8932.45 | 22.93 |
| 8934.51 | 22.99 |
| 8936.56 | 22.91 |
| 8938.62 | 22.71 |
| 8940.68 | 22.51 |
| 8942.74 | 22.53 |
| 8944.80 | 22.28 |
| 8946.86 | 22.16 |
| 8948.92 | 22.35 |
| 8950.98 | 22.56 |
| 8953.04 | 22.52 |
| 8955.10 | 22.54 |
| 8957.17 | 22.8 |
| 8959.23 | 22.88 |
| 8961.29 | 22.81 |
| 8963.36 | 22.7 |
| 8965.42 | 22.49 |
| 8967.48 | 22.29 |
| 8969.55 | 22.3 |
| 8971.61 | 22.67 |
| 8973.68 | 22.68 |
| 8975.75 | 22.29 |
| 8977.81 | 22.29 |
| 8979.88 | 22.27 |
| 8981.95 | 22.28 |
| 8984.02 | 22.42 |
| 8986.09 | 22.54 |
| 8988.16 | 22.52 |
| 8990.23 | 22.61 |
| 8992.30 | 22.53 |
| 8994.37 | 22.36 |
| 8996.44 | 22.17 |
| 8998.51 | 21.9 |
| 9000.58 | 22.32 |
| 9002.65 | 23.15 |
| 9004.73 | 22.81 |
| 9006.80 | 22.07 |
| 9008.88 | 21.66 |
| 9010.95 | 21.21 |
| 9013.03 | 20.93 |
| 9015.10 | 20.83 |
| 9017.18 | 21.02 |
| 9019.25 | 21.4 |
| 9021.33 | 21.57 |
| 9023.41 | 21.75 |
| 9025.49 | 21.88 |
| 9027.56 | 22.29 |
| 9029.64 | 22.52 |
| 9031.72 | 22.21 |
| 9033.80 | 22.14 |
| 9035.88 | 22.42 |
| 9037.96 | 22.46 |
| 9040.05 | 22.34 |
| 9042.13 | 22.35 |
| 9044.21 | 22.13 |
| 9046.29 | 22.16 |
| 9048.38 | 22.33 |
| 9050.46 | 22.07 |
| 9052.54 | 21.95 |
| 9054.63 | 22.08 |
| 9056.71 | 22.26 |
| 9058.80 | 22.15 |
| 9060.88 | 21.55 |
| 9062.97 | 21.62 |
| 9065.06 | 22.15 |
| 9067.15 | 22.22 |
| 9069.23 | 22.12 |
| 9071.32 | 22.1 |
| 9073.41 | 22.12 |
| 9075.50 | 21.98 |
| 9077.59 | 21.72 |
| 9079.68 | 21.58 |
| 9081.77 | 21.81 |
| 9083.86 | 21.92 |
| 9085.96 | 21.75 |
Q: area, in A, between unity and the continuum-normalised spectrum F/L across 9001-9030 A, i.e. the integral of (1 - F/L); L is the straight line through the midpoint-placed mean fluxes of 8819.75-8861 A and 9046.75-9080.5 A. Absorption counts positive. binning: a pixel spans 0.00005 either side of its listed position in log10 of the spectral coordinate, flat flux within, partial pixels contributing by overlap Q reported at 0.6 A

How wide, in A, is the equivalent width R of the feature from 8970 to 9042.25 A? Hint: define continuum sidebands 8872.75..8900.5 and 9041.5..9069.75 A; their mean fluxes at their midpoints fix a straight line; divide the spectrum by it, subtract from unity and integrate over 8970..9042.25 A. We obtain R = 0.5 A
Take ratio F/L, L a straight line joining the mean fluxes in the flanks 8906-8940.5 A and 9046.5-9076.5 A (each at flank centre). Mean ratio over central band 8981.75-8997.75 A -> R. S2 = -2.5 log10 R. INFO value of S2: 0.00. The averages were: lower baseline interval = 22.9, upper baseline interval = 22.1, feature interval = 22.4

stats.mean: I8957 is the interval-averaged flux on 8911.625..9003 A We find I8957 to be 22.6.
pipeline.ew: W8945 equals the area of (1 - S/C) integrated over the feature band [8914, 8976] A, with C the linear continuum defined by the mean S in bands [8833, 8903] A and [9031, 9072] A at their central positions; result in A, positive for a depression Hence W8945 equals -0.46 A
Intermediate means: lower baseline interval 22.8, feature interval 22.7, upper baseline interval 22.1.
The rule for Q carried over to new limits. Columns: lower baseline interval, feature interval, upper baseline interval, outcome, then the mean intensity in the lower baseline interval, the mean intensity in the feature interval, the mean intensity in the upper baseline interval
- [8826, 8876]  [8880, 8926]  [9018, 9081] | -0.8 A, 22.7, 22.9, 22.1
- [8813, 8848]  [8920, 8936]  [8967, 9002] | -0.1 A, 23.2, 22.8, 22.4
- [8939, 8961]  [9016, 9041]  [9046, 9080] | 0.2 A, 22.5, 22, 22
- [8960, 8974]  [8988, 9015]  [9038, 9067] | 0.3 A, 22.6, 22.1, 22.1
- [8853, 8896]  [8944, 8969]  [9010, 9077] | -0.3 A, 22.6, 22.5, 21.9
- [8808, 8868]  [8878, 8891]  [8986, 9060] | -0.1 A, 22.9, 22.9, 22.1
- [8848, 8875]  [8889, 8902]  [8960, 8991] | -0.2 A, 22.4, 22.8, 22.5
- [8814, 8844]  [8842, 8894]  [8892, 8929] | 0.9 A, 23.2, 22.7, 22.9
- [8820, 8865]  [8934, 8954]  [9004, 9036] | -0.3 A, 22.9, 22.5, 21.8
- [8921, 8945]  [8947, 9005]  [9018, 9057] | -0.1 A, 22.7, 22.5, 22.1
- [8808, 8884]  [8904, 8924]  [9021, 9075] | -0.4 A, 22.9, 23.1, 22.1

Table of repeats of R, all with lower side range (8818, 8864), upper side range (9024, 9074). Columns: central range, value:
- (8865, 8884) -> 0.2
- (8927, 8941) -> 0.0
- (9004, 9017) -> 0.5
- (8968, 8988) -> 0.0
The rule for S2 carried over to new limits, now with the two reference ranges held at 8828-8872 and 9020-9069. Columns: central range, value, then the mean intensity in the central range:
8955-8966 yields -0.016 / 22.7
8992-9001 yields 0.001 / 22.2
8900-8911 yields -0.021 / 23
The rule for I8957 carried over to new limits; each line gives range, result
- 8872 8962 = 22.8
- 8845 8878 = 22.6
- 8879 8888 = 22.9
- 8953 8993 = 22.5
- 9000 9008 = 22.6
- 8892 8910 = 23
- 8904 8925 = 23.1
